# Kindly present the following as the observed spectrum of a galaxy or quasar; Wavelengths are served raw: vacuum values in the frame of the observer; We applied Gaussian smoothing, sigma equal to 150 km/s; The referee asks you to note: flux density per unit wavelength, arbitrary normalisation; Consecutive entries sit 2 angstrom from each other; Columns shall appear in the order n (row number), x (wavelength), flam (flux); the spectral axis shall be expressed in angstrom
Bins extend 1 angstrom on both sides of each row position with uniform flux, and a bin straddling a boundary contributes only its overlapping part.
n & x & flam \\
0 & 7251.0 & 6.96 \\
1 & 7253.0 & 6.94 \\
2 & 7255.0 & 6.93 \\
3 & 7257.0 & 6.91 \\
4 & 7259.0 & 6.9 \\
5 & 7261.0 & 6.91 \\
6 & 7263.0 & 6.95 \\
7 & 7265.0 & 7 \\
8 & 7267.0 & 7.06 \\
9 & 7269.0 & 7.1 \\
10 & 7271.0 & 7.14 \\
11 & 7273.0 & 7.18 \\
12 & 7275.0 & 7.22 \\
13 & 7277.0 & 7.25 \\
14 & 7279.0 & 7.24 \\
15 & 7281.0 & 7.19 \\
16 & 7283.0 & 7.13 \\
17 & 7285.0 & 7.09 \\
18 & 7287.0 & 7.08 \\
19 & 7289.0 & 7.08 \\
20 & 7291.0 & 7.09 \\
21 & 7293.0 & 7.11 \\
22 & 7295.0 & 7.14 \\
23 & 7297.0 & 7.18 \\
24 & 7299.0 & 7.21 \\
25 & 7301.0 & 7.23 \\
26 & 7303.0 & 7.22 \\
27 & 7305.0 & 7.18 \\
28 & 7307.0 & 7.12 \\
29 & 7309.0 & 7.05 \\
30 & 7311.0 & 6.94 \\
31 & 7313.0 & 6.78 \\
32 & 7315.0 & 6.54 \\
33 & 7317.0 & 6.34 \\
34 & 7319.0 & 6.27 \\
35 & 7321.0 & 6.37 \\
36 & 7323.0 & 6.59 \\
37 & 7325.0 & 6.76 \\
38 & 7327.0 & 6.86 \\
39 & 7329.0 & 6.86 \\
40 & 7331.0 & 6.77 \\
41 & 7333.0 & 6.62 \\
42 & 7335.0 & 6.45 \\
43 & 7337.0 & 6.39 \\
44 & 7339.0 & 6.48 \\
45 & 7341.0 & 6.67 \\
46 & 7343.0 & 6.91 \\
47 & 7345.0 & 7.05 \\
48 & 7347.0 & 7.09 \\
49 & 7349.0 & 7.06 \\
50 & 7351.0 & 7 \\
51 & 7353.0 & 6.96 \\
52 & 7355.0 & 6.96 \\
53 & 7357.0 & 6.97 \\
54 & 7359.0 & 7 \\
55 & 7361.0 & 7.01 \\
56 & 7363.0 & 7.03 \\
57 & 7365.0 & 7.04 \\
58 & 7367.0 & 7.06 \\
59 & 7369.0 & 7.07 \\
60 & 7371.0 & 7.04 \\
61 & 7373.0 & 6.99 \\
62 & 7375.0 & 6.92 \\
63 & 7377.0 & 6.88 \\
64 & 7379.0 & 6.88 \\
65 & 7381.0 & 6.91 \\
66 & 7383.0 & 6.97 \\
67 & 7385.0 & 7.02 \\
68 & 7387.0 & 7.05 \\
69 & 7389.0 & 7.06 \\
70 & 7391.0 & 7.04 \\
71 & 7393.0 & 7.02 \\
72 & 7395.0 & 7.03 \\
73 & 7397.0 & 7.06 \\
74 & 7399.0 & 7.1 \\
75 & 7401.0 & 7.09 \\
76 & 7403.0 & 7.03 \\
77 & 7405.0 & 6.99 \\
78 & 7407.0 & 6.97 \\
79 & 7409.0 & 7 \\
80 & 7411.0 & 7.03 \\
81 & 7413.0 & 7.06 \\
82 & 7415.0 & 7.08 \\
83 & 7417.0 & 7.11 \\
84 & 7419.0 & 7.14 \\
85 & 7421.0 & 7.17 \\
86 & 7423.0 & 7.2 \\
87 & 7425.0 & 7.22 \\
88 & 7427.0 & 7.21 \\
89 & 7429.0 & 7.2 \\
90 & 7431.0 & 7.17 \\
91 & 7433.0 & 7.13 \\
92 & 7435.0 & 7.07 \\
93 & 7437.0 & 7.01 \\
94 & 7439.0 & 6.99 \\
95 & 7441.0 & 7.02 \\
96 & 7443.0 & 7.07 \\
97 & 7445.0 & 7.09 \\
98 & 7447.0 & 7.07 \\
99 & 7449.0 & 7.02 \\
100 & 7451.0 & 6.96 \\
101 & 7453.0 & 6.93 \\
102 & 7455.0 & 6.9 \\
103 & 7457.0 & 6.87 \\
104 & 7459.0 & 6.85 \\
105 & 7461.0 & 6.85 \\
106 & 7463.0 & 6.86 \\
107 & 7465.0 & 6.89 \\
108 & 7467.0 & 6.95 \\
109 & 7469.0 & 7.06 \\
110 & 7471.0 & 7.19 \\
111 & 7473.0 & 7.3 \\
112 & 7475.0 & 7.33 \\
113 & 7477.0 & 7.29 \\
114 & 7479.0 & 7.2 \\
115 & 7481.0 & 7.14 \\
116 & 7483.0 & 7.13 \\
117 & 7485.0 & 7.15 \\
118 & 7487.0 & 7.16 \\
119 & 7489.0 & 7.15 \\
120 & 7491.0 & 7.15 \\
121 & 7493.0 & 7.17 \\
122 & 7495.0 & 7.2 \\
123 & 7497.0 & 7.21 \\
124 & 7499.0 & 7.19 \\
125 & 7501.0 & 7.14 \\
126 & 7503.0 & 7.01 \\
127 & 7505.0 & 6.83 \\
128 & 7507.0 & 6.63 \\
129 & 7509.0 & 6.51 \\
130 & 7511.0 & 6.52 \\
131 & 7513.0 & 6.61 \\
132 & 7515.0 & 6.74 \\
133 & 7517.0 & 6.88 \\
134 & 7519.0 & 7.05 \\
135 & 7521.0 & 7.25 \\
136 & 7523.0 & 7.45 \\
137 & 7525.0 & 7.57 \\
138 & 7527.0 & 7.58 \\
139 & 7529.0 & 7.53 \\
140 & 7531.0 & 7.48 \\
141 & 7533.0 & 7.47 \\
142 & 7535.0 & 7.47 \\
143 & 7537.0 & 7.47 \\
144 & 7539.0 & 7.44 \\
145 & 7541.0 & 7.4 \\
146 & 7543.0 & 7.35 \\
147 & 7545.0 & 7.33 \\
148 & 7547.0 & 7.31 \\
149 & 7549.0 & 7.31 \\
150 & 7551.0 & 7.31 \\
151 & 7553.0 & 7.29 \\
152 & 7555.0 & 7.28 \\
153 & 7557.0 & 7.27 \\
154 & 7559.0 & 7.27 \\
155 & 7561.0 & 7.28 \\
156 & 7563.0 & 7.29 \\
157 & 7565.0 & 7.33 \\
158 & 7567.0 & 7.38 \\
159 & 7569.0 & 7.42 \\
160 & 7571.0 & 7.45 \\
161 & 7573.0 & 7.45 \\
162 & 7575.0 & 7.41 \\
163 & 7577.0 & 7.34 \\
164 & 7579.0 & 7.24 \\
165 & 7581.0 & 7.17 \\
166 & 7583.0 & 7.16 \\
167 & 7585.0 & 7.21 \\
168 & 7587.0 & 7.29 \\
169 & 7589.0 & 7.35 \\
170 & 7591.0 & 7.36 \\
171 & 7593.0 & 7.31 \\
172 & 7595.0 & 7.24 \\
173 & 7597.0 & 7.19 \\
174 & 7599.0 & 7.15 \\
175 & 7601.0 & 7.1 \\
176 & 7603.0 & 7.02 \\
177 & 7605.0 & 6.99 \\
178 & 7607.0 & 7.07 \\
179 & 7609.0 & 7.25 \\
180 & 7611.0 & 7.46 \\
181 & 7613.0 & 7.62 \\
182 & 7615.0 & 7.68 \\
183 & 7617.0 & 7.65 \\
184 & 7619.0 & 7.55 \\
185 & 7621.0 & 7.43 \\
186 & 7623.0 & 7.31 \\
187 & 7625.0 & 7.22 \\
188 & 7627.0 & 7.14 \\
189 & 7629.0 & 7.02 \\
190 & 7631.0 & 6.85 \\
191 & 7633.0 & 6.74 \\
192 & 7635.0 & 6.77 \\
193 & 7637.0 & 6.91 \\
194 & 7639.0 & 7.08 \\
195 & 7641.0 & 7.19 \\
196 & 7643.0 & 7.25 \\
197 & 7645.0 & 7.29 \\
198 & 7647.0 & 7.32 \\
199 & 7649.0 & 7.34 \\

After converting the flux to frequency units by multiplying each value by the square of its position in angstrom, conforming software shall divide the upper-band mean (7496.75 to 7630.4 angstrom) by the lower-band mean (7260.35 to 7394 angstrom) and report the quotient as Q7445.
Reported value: 1.11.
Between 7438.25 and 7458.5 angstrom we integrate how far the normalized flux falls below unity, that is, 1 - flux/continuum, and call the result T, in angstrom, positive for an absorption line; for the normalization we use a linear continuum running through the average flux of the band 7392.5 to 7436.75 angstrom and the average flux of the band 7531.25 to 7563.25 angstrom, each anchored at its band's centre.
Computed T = 0.5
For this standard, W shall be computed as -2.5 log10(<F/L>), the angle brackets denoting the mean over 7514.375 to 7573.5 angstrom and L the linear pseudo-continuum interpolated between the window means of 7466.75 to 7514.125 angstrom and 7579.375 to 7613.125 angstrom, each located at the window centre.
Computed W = -0.03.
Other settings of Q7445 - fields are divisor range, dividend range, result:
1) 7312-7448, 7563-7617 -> 1.11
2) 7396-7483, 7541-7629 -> 1.07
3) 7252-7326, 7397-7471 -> 1.05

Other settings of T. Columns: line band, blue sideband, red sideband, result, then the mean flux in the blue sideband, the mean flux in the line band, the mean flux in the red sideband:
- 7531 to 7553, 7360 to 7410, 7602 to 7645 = -0.8 angstrom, 7.01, 7.39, 7.2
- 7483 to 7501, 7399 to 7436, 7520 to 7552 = 0.3 angstrom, 7.1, 7.17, 7.42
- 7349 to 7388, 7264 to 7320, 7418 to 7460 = 0.3 angstrom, 7.04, 6.99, 7.06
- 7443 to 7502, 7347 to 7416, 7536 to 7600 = 0.6 angstrom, 7.01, 7.08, 7.31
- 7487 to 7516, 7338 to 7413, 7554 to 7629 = 0.9 angstrom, 6.99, 6.94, 7.3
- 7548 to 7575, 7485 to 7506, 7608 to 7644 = -0.6 angstrom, 7.12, 7.34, 7.23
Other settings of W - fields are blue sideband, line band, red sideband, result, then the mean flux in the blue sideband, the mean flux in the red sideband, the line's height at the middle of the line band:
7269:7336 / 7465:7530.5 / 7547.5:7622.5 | 0.02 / 6.95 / 7.31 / 7.2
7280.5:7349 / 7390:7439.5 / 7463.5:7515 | -0.02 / 6.88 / 7.04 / 6.97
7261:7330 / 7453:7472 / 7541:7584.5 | 0.04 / 6.99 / 7.32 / 7.19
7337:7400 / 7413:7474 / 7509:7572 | 0.01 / 6.97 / 7.27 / 7.1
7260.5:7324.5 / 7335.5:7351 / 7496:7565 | 0.04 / 7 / 7.2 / 7.04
